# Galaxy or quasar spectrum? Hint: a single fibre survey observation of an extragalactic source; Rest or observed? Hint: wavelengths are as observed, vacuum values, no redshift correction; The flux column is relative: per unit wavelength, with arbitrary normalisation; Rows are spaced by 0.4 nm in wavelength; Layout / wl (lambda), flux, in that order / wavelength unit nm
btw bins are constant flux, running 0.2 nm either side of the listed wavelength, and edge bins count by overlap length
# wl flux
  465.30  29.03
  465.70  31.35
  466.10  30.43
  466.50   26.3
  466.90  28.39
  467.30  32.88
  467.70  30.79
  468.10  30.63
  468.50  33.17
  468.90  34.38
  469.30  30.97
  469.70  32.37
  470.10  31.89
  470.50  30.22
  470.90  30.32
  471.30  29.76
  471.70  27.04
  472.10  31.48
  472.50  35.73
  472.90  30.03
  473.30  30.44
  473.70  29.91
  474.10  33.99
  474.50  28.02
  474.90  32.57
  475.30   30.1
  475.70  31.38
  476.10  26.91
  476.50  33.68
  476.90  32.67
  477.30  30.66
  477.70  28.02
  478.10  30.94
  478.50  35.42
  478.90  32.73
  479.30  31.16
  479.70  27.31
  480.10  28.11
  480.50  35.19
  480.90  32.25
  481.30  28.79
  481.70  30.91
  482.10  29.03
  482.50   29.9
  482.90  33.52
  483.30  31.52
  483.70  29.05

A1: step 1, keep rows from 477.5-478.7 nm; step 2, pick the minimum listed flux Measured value 28.02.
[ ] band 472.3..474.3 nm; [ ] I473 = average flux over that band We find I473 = 32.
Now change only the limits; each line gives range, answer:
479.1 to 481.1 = 30.8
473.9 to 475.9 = 31.2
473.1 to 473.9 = 30.2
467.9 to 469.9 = 32.3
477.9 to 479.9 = 31.5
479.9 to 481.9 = 31.1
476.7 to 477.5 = 31.7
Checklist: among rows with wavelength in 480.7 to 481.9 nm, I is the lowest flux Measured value 28.79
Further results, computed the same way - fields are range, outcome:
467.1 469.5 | 30.63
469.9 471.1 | 30.22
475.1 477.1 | 26.91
